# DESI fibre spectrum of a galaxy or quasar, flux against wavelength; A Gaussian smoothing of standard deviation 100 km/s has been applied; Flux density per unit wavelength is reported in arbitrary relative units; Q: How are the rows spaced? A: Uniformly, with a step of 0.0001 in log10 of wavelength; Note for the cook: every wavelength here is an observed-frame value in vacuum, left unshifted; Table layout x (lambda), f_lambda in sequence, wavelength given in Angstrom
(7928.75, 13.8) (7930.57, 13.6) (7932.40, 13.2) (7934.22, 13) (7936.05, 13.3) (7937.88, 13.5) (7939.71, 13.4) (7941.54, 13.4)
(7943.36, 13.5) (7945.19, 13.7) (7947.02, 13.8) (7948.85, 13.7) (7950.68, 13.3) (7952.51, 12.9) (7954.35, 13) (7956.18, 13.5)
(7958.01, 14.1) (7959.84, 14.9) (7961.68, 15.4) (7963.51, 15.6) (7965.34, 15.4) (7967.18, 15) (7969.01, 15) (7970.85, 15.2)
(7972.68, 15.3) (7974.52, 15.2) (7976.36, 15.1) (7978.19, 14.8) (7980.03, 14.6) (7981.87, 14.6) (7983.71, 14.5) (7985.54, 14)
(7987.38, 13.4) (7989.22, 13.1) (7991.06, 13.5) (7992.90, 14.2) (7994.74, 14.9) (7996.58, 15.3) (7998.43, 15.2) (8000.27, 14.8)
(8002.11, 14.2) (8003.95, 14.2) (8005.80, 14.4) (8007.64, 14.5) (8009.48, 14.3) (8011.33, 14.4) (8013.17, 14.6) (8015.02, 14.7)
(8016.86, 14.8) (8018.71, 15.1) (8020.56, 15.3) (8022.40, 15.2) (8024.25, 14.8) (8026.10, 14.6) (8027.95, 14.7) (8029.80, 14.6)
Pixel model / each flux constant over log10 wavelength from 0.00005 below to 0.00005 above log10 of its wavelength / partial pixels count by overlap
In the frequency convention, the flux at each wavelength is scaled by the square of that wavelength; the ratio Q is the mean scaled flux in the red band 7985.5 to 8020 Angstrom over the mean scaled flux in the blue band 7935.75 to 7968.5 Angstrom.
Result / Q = 1.04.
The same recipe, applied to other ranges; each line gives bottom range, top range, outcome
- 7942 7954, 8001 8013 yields 1.08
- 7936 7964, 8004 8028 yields 1.08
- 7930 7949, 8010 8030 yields 1.12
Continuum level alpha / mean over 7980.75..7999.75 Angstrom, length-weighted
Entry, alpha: 14.3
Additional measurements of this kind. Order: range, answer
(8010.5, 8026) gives 14.9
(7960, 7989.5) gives 14.8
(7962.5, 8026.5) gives 14.7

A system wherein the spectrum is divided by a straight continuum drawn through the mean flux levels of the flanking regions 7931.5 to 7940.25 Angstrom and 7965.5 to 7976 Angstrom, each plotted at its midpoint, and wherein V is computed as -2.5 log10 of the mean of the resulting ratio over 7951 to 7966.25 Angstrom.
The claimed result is 0.015 mag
